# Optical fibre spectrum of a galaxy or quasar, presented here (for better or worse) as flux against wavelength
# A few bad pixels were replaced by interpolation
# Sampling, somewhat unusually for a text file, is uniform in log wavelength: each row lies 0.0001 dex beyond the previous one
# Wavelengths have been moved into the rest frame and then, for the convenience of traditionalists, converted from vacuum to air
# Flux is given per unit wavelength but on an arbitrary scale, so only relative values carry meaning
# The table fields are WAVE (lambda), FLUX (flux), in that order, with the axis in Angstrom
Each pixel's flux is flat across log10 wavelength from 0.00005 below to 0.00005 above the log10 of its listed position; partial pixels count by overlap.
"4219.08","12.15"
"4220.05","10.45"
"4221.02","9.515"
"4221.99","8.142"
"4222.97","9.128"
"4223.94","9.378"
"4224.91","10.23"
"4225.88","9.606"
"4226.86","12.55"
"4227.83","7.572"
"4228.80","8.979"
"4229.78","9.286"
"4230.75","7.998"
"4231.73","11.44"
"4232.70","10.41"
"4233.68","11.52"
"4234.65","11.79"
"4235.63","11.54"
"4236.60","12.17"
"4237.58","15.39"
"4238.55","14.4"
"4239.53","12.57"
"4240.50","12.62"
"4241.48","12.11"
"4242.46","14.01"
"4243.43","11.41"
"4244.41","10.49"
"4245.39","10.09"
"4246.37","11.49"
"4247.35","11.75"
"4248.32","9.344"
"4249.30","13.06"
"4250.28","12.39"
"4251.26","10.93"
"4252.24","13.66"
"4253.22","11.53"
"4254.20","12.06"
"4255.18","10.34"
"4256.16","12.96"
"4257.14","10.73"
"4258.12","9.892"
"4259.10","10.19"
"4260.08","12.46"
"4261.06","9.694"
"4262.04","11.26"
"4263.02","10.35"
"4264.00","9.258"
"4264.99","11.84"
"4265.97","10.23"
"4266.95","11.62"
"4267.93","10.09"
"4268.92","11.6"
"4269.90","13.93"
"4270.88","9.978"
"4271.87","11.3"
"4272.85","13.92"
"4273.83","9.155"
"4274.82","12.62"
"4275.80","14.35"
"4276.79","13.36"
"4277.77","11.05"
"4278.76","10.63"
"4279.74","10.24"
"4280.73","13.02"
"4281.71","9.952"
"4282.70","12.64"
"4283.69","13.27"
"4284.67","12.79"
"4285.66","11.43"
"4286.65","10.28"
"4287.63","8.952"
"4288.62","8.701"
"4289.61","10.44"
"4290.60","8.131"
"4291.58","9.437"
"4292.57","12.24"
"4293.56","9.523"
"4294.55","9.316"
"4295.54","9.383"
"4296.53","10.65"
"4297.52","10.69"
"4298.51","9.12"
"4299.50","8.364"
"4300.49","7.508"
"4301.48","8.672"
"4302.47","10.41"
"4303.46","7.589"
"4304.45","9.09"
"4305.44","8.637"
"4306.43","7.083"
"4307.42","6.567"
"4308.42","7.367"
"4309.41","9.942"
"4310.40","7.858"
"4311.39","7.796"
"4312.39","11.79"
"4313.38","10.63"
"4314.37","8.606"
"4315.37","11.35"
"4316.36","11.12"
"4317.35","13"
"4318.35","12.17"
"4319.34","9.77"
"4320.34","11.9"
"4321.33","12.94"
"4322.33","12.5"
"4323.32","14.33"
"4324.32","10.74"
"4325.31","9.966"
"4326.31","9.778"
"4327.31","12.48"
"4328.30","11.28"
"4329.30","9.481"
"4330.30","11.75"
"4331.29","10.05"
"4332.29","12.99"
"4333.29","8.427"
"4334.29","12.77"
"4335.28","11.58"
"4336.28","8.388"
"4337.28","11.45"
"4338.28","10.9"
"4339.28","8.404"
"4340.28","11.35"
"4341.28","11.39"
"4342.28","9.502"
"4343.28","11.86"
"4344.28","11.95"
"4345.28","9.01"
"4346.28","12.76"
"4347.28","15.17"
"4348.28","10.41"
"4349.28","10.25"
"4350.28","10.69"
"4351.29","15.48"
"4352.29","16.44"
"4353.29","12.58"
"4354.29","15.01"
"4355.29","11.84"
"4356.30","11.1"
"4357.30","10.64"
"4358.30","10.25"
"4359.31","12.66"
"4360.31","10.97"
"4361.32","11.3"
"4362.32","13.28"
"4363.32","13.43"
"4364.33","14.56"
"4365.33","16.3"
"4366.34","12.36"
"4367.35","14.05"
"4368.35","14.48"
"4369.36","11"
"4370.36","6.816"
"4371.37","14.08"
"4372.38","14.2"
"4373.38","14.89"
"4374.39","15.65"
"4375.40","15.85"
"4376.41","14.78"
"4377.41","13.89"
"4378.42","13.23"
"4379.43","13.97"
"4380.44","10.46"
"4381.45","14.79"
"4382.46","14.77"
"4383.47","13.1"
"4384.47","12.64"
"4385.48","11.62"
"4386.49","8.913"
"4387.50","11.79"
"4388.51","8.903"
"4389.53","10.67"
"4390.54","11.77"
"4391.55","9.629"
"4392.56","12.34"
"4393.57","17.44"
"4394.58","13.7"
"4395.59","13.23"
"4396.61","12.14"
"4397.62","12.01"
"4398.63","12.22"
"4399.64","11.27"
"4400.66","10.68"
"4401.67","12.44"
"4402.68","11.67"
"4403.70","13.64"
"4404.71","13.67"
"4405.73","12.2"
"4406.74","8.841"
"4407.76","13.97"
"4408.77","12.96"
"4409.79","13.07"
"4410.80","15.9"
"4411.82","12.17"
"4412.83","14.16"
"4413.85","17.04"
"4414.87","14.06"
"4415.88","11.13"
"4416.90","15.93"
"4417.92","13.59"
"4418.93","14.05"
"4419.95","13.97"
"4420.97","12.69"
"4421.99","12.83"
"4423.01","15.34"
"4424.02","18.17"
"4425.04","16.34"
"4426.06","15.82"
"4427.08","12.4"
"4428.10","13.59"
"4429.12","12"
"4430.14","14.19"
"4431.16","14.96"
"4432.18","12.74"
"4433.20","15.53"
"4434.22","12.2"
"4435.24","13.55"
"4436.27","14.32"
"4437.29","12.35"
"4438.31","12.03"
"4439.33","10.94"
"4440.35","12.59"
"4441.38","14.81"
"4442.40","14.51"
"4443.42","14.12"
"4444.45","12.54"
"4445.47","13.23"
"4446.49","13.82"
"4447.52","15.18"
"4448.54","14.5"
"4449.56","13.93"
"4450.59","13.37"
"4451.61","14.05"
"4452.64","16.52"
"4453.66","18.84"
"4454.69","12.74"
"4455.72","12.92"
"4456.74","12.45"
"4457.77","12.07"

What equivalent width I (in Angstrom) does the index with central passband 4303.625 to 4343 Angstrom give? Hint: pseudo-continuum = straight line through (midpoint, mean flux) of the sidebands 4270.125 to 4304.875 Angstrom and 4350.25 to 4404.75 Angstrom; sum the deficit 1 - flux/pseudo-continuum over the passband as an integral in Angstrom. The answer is 3.5 Angstrom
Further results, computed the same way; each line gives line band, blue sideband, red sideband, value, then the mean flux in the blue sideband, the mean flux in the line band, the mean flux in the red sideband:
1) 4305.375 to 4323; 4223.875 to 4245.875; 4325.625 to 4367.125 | 2.25 Angstrom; 11.2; 10.1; 11.8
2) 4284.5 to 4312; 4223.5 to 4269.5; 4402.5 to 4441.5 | 6.30 Angstrom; 11.2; 9.18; 13.6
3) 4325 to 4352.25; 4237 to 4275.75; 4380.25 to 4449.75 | 2.76 Angstrom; 11.6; 11.2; 13.2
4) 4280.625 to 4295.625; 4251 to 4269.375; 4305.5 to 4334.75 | 0.37 Angstrom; 11.1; 10.6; 10.5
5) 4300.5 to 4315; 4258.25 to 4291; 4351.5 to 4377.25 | 3.91 Angstrom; 11.2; 8.7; 13.2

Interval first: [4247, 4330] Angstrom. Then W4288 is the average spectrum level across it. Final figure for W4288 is 10.7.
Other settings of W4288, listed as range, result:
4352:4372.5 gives 12.7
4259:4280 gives 11.4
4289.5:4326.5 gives 9.9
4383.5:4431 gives 13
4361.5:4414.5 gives 12.9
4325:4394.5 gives 12.2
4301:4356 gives 10.9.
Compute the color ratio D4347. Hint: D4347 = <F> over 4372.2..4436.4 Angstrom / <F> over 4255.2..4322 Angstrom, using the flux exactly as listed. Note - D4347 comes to 1.27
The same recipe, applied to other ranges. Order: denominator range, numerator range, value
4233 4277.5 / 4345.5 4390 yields 1.09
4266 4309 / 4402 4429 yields 1.33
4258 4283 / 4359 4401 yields 1.13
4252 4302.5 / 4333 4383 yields 1.15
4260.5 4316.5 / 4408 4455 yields 1.36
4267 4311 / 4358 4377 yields 1.29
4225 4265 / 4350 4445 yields 1.17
